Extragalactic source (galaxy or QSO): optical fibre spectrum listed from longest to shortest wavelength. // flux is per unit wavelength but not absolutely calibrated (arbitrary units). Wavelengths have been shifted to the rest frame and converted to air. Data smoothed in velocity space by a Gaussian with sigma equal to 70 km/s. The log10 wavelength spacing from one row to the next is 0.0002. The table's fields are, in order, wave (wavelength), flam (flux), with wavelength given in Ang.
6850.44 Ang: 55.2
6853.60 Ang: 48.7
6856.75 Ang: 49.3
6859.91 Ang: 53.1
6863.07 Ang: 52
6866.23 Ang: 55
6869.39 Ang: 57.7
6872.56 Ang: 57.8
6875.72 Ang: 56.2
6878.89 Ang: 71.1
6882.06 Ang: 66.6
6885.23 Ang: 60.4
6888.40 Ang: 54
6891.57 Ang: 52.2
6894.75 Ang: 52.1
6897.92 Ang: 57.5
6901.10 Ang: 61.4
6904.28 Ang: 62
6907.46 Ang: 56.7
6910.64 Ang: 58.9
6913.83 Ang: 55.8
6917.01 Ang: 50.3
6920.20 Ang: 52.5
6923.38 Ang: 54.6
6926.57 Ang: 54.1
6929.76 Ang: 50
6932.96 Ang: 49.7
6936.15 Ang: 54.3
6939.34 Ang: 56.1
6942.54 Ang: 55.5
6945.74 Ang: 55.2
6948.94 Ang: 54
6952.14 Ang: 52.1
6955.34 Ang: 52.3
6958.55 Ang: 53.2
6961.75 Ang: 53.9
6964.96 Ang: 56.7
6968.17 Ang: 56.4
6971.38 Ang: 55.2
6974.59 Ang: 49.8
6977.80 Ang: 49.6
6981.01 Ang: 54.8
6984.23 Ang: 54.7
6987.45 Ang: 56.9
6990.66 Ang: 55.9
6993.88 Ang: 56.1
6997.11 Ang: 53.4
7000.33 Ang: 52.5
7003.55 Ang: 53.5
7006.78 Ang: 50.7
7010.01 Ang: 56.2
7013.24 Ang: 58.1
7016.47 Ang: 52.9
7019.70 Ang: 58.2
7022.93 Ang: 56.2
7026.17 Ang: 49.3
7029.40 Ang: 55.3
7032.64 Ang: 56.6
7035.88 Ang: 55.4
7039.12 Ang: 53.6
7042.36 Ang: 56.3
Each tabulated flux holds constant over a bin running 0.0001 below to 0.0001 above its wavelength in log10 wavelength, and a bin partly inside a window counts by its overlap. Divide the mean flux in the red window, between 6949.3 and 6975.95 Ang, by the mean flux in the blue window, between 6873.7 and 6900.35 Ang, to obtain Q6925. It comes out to 0.9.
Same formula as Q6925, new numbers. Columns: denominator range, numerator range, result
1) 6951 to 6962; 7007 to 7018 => 1.04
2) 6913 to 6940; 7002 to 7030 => 1.03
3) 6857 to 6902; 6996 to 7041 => 0.95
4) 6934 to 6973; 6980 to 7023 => 1.01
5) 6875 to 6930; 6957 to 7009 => 0.94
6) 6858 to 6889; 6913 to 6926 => 0.91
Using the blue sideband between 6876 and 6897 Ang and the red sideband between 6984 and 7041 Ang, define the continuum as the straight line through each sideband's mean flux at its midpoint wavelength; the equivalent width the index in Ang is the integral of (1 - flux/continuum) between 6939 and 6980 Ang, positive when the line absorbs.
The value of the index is 2.0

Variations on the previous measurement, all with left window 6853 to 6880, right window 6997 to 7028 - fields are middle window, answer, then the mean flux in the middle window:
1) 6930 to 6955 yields 0.6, 53.6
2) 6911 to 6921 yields 0.3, 53.6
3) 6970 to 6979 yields 0.5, 51.6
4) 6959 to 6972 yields -0.2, 55.4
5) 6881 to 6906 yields -1.2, 58.1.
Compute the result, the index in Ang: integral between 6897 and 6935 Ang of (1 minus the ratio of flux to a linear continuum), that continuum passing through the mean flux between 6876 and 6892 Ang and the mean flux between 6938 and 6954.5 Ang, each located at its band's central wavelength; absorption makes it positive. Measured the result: 1.6 Ang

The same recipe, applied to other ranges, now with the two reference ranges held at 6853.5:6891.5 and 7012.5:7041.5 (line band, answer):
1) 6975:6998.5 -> 0.5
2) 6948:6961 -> 0.7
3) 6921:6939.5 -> 1.1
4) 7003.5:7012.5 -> 0.2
